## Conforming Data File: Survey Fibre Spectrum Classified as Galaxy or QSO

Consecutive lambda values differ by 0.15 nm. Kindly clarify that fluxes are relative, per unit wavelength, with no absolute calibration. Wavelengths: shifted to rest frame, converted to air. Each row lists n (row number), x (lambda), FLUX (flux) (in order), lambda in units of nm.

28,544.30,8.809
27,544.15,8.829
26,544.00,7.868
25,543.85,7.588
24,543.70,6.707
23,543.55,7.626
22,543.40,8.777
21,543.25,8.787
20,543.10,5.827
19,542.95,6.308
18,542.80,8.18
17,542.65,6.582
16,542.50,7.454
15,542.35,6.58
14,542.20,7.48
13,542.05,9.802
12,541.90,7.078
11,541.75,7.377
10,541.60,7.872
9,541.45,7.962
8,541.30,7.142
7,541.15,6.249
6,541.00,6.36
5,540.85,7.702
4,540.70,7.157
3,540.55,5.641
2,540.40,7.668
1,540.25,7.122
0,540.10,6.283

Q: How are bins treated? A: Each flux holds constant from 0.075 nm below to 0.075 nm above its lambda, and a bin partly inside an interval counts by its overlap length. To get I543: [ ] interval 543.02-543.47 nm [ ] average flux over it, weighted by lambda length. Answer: 7.77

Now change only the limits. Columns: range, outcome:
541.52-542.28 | 7.91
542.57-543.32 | 7.13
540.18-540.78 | 6.9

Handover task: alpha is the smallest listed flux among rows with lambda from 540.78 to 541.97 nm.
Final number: 6.249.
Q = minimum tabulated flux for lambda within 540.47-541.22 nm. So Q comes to 5.641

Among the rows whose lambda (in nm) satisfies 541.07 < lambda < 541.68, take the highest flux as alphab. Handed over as 7.962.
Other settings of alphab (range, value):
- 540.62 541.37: 7.702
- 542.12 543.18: 8.18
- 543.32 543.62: 8.777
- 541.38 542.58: 9.802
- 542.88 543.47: 8.787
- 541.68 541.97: 7.377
